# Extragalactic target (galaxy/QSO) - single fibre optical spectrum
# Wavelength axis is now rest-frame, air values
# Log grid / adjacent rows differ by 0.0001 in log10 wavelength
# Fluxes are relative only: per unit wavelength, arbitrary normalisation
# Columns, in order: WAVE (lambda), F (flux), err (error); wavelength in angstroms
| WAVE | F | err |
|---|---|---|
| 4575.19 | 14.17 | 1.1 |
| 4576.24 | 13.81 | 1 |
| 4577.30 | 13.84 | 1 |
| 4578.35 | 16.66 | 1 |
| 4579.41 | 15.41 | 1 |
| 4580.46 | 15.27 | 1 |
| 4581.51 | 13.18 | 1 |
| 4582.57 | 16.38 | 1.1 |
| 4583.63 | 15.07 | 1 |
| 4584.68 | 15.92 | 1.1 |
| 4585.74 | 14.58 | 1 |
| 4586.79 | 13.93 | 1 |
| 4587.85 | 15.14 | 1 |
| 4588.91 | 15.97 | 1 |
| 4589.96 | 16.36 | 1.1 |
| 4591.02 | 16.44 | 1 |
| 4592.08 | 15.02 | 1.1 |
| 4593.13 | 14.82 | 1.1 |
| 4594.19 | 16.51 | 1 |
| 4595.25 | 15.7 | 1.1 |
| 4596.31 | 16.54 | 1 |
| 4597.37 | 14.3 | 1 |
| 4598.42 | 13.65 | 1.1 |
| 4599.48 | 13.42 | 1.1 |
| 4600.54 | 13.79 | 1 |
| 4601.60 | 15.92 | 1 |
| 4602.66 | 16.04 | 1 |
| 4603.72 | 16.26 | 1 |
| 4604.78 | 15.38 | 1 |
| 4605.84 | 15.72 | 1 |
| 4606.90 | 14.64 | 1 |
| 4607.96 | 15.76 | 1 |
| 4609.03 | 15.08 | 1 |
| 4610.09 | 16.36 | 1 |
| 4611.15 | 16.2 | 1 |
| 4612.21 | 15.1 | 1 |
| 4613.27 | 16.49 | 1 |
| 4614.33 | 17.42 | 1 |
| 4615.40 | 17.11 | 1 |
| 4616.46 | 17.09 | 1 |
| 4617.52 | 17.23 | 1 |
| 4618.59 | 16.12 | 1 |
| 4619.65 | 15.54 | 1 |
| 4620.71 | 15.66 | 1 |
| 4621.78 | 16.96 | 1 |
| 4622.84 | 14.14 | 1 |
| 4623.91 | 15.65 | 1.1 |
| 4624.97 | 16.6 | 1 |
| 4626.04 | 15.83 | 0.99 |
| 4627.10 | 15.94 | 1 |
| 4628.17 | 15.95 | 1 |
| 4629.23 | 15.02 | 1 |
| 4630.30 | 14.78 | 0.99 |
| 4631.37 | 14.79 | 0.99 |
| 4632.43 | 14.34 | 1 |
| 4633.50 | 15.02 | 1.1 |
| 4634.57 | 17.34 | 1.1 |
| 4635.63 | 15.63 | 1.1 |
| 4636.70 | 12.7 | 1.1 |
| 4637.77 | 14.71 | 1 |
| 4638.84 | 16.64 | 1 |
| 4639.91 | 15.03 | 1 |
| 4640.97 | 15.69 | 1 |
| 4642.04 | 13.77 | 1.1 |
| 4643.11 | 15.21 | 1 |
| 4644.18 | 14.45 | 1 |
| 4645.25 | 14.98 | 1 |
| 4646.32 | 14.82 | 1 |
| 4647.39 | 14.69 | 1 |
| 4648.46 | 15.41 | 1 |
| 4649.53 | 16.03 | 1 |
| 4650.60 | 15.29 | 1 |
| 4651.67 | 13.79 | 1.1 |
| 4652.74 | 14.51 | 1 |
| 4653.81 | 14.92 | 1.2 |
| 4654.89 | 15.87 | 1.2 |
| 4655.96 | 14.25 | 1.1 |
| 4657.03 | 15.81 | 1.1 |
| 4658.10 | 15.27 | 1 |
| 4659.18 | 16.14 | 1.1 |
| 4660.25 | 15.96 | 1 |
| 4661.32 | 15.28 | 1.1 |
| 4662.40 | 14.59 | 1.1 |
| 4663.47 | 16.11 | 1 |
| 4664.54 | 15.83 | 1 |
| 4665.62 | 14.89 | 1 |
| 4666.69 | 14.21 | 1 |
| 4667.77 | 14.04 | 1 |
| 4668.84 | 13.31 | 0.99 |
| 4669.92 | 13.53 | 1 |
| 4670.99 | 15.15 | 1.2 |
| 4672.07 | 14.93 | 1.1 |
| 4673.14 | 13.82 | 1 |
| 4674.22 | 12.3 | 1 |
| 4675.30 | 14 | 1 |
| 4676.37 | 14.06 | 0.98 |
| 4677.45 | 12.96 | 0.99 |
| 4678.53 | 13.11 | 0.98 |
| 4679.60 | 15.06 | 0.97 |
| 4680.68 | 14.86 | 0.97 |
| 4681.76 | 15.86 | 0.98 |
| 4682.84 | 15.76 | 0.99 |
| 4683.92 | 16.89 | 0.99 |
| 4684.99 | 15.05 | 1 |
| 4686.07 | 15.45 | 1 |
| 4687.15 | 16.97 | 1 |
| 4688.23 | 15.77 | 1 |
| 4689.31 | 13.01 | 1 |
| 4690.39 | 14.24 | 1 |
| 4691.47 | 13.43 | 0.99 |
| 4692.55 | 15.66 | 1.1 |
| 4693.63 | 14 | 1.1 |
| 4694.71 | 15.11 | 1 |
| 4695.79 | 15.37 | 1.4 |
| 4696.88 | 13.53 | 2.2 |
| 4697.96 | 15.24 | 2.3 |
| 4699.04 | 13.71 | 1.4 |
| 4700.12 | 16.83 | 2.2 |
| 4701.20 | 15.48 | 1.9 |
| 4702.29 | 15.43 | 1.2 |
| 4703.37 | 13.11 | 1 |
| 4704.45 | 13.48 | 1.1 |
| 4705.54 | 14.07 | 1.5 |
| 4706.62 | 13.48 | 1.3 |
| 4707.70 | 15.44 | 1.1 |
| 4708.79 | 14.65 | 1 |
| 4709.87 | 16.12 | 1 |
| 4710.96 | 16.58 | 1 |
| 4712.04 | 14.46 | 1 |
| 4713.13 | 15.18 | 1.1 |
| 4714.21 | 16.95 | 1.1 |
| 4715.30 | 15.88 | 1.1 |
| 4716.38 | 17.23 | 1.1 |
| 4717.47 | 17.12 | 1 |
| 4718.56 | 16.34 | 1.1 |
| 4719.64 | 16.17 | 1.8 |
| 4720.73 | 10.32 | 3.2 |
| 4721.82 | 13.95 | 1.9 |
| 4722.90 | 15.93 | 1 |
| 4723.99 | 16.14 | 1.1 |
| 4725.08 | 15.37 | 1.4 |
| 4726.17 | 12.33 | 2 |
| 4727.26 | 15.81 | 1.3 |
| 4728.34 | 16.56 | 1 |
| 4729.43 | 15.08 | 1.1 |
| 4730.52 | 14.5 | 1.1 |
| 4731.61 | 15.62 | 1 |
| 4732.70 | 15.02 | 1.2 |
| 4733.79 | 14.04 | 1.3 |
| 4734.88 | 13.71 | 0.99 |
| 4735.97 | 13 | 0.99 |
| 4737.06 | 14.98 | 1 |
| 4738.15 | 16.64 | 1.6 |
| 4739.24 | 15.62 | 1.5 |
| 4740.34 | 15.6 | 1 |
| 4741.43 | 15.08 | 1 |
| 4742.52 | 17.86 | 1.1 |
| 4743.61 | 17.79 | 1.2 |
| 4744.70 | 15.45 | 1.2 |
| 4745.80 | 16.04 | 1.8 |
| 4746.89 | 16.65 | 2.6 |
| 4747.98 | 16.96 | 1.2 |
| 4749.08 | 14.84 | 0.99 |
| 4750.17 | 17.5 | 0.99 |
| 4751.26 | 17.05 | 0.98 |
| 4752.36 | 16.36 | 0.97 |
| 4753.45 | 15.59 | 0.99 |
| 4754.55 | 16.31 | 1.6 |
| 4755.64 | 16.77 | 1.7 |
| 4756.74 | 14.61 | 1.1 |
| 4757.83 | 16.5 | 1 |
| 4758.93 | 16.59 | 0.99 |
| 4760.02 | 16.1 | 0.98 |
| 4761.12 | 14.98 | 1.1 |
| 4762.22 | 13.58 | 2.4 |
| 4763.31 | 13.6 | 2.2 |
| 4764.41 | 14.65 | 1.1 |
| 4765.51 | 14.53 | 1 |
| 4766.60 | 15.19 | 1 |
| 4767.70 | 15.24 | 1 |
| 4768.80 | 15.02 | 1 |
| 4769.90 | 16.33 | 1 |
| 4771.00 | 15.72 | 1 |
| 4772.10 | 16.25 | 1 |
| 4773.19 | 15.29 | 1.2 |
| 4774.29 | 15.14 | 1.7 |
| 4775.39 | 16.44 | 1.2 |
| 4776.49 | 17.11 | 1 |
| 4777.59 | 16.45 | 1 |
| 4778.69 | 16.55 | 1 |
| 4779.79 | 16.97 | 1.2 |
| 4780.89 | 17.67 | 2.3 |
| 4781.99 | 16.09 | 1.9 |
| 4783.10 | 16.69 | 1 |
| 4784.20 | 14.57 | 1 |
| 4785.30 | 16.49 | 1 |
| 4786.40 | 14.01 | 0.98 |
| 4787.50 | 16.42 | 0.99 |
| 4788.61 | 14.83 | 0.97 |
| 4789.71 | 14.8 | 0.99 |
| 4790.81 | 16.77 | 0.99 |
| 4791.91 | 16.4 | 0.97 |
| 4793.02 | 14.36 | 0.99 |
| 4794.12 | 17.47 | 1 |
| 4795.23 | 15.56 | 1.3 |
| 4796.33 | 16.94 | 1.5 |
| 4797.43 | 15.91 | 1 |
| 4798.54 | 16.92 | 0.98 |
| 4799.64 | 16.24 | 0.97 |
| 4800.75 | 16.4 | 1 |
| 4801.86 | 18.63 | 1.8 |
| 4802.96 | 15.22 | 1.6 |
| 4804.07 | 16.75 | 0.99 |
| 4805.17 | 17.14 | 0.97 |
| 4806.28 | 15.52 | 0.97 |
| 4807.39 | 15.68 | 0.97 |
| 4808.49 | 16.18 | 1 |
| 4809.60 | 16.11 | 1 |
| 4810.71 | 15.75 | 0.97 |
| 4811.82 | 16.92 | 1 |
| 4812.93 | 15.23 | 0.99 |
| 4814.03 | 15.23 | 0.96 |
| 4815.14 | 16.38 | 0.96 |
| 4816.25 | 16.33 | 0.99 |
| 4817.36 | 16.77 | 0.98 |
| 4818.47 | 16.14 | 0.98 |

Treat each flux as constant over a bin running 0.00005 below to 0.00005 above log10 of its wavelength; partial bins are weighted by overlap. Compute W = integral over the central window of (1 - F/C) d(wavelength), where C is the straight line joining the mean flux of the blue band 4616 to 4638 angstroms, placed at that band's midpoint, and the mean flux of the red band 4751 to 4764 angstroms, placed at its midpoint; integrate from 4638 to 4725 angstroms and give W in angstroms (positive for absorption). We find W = 3.6 angstroms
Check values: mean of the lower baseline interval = 15.6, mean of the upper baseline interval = 15.6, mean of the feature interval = 15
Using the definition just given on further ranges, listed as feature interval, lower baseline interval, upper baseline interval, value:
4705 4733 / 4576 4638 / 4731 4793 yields 0.8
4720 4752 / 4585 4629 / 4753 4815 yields 0.9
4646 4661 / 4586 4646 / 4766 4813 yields 0.4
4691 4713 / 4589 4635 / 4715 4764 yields 1.1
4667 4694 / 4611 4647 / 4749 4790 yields 1.9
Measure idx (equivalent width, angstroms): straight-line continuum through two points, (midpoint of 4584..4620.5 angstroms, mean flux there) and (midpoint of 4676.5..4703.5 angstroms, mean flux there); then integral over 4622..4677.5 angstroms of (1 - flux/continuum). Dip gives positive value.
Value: 1.0 angstroms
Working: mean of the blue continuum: 15.6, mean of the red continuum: 14.9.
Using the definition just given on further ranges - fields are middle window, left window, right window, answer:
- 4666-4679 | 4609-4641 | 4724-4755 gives 1.58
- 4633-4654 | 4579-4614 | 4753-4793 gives 0.57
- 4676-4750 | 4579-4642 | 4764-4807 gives 3.01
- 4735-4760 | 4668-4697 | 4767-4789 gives -0.84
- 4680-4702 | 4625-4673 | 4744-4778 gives 0.31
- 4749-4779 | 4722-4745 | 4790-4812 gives 0.07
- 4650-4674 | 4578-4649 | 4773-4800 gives 1.19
